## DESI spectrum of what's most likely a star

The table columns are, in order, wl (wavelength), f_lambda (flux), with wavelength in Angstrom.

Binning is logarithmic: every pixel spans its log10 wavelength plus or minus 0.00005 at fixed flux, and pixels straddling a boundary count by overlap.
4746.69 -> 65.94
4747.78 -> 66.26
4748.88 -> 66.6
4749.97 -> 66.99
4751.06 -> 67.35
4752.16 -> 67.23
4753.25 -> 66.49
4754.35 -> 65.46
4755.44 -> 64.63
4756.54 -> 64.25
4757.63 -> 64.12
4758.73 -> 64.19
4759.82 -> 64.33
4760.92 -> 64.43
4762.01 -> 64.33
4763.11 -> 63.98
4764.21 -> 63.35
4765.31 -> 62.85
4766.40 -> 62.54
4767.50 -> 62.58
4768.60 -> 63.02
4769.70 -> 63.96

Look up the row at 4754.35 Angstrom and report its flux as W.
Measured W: 65.46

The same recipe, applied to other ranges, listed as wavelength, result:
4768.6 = 63.02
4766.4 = 62.54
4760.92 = 64.43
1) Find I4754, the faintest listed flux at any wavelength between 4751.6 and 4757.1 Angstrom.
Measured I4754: 64.25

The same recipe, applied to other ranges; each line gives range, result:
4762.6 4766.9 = 62.54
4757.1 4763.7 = 63.98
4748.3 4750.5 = 66.6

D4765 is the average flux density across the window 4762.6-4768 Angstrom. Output 63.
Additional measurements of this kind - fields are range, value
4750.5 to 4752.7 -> 67.2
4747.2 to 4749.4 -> 66.3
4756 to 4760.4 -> 64.3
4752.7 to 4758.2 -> 65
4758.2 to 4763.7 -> 64.3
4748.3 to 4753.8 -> 66.9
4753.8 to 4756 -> 65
